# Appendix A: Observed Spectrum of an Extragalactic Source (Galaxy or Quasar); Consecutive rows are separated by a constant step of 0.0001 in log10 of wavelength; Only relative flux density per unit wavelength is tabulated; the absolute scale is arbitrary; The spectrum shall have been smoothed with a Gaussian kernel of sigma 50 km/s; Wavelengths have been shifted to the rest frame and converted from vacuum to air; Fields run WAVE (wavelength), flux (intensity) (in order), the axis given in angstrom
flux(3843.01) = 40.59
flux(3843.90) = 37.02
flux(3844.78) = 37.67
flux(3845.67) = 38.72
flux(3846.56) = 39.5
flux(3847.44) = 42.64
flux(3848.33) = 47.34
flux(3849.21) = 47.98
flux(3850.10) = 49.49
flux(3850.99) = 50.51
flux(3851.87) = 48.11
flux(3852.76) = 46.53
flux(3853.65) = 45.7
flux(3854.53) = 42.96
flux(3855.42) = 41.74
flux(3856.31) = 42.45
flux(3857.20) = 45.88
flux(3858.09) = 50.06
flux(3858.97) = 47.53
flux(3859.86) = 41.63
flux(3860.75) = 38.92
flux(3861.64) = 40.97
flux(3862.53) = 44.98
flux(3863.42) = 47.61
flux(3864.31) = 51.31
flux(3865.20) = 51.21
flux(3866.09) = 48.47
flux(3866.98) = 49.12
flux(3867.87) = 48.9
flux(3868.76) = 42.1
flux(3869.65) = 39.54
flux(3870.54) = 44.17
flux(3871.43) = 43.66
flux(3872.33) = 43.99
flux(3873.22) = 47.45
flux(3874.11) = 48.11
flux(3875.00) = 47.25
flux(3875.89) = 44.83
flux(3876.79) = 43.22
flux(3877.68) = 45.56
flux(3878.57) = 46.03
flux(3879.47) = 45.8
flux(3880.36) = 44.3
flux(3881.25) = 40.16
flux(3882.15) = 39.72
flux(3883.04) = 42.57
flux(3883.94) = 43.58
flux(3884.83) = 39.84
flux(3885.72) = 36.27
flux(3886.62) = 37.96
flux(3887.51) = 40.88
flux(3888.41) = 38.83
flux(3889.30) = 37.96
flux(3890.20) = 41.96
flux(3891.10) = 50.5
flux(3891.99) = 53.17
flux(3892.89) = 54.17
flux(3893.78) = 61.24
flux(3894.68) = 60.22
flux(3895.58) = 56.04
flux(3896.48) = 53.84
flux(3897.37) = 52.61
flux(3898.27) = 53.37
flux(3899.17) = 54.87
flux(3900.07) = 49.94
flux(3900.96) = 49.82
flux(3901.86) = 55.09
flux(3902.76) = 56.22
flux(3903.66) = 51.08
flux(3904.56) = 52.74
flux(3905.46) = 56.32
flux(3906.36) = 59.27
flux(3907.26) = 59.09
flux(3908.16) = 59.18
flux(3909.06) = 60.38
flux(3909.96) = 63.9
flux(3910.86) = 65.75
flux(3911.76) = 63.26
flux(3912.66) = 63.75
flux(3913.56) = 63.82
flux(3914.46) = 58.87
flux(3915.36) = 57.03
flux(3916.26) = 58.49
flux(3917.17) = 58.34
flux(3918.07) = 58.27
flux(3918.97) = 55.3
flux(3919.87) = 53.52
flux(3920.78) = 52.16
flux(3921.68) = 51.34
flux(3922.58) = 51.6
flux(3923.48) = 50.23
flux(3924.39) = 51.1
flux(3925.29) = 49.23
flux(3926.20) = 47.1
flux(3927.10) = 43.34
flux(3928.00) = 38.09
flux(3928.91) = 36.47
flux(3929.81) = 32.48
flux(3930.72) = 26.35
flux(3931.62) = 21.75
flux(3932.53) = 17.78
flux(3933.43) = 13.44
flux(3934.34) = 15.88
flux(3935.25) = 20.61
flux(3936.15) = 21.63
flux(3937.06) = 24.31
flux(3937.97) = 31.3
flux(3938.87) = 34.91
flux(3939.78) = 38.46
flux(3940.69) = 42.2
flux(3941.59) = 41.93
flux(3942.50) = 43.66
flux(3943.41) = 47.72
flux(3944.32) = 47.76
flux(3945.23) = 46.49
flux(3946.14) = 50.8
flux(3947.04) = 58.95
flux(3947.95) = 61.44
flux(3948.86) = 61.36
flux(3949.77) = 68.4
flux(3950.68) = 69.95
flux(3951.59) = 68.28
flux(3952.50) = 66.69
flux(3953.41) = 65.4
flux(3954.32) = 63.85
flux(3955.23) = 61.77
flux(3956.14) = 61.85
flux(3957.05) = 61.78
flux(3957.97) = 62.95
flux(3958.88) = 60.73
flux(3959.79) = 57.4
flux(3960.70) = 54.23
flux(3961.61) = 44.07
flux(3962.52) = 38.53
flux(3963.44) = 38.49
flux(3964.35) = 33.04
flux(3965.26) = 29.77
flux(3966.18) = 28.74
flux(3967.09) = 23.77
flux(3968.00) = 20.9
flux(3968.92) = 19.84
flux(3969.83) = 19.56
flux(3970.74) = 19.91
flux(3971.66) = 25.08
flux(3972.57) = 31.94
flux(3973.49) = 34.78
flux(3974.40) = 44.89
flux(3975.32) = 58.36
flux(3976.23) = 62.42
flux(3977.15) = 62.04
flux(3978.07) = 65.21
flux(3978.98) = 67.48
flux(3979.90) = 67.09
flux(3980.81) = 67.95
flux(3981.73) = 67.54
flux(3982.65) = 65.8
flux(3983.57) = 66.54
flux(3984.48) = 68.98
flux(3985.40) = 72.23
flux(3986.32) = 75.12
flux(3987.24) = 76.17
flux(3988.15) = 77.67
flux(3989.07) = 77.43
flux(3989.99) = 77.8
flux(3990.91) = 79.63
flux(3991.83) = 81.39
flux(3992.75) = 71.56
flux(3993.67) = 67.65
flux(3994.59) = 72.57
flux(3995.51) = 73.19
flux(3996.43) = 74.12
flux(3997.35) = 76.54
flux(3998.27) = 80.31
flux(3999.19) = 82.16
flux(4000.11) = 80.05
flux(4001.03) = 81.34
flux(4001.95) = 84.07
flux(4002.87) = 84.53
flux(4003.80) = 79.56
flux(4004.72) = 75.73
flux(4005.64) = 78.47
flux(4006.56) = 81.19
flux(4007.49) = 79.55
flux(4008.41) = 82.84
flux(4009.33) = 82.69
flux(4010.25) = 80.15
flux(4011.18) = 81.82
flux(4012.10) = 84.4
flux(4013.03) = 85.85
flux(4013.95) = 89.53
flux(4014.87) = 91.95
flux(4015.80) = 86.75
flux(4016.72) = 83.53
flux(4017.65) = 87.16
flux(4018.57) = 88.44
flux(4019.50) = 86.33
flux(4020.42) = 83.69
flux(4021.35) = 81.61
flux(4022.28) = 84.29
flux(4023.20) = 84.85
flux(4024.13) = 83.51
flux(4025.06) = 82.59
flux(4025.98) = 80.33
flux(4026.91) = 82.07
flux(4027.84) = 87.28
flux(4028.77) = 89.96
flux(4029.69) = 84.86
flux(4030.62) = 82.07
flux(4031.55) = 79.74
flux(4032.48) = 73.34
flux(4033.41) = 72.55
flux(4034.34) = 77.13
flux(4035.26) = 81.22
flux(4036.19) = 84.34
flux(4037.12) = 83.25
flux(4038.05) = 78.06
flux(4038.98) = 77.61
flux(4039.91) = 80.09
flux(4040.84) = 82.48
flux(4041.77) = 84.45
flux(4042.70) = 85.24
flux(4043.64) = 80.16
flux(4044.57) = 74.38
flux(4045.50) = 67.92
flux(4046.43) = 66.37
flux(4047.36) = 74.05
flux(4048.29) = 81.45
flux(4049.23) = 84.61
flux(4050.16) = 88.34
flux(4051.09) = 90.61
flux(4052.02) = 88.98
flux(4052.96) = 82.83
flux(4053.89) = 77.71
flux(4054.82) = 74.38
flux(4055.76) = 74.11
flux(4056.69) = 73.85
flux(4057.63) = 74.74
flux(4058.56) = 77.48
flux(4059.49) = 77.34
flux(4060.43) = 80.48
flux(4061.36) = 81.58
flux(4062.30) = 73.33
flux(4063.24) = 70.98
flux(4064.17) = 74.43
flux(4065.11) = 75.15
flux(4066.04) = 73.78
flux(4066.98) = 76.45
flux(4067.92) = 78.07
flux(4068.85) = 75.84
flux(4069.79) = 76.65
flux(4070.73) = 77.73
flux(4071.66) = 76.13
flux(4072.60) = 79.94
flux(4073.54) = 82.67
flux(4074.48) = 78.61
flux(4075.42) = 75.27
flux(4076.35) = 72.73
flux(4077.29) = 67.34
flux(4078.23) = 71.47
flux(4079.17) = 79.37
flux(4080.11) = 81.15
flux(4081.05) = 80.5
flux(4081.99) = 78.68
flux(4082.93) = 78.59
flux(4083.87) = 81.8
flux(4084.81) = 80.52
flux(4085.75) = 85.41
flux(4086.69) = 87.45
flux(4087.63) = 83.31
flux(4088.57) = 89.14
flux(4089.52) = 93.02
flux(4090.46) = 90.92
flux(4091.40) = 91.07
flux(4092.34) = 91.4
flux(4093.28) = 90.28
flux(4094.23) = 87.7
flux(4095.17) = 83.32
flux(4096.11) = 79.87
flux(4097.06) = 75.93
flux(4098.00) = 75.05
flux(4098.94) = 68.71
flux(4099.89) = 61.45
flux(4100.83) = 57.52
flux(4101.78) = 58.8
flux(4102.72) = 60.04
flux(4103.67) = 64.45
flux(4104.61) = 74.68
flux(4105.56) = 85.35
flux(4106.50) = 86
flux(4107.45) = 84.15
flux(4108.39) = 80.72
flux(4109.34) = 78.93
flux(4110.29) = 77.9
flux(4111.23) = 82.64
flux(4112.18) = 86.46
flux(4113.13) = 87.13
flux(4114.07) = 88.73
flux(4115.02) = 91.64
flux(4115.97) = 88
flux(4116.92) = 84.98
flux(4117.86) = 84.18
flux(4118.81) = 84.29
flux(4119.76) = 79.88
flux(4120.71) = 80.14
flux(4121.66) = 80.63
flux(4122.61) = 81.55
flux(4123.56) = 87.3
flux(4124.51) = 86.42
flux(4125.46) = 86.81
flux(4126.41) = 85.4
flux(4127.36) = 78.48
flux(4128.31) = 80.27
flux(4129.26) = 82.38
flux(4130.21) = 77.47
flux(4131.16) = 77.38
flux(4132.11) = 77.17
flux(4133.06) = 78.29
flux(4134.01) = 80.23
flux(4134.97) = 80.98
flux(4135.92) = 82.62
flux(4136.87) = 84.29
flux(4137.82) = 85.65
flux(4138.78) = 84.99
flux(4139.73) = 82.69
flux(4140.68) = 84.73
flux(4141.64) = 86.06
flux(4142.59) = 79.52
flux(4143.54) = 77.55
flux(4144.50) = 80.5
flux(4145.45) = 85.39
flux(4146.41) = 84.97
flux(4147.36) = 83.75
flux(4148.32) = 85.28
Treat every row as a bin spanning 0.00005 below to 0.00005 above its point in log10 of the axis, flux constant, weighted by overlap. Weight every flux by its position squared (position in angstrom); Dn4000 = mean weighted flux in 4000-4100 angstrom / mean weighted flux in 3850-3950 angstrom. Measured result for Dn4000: 1.9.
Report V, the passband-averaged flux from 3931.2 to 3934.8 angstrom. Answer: 17.1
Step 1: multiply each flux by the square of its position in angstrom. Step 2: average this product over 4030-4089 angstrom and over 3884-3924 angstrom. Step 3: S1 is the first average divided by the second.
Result 1.59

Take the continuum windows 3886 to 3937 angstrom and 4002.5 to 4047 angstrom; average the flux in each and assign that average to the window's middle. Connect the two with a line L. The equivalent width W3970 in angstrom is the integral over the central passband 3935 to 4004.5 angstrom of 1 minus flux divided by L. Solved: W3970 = 9.94 angstrom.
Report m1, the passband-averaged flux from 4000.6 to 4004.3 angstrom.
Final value 82.2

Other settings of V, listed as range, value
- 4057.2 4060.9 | 77.7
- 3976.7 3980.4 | 65.6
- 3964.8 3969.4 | 24.6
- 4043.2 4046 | 74.1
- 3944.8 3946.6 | 49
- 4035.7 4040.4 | 80.7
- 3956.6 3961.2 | 59.2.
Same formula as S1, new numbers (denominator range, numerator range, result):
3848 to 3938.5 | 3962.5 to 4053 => 1.64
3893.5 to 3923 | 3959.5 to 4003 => 1.08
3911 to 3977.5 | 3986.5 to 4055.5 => 1.84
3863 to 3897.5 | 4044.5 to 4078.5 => 1.83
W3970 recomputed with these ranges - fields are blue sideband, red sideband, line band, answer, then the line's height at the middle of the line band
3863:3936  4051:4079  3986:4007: -4.2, 64.7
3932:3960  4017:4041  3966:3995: 2.8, 62.2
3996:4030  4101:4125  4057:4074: 1.0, 81.8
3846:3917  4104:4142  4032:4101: -3.8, 75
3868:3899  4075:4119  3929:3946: 7.1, 54.7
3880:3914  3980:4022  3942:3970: 7.0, 67.1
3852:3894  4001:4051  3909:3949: 8.7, 58.4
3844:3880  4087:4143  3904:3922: -2.1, 52.5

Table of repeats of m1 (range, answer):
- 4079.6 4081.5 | 80.8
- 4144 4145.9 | 82.8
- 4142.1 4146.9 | 81.7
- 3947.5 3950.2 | 63.7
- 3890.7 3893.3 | 52.7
